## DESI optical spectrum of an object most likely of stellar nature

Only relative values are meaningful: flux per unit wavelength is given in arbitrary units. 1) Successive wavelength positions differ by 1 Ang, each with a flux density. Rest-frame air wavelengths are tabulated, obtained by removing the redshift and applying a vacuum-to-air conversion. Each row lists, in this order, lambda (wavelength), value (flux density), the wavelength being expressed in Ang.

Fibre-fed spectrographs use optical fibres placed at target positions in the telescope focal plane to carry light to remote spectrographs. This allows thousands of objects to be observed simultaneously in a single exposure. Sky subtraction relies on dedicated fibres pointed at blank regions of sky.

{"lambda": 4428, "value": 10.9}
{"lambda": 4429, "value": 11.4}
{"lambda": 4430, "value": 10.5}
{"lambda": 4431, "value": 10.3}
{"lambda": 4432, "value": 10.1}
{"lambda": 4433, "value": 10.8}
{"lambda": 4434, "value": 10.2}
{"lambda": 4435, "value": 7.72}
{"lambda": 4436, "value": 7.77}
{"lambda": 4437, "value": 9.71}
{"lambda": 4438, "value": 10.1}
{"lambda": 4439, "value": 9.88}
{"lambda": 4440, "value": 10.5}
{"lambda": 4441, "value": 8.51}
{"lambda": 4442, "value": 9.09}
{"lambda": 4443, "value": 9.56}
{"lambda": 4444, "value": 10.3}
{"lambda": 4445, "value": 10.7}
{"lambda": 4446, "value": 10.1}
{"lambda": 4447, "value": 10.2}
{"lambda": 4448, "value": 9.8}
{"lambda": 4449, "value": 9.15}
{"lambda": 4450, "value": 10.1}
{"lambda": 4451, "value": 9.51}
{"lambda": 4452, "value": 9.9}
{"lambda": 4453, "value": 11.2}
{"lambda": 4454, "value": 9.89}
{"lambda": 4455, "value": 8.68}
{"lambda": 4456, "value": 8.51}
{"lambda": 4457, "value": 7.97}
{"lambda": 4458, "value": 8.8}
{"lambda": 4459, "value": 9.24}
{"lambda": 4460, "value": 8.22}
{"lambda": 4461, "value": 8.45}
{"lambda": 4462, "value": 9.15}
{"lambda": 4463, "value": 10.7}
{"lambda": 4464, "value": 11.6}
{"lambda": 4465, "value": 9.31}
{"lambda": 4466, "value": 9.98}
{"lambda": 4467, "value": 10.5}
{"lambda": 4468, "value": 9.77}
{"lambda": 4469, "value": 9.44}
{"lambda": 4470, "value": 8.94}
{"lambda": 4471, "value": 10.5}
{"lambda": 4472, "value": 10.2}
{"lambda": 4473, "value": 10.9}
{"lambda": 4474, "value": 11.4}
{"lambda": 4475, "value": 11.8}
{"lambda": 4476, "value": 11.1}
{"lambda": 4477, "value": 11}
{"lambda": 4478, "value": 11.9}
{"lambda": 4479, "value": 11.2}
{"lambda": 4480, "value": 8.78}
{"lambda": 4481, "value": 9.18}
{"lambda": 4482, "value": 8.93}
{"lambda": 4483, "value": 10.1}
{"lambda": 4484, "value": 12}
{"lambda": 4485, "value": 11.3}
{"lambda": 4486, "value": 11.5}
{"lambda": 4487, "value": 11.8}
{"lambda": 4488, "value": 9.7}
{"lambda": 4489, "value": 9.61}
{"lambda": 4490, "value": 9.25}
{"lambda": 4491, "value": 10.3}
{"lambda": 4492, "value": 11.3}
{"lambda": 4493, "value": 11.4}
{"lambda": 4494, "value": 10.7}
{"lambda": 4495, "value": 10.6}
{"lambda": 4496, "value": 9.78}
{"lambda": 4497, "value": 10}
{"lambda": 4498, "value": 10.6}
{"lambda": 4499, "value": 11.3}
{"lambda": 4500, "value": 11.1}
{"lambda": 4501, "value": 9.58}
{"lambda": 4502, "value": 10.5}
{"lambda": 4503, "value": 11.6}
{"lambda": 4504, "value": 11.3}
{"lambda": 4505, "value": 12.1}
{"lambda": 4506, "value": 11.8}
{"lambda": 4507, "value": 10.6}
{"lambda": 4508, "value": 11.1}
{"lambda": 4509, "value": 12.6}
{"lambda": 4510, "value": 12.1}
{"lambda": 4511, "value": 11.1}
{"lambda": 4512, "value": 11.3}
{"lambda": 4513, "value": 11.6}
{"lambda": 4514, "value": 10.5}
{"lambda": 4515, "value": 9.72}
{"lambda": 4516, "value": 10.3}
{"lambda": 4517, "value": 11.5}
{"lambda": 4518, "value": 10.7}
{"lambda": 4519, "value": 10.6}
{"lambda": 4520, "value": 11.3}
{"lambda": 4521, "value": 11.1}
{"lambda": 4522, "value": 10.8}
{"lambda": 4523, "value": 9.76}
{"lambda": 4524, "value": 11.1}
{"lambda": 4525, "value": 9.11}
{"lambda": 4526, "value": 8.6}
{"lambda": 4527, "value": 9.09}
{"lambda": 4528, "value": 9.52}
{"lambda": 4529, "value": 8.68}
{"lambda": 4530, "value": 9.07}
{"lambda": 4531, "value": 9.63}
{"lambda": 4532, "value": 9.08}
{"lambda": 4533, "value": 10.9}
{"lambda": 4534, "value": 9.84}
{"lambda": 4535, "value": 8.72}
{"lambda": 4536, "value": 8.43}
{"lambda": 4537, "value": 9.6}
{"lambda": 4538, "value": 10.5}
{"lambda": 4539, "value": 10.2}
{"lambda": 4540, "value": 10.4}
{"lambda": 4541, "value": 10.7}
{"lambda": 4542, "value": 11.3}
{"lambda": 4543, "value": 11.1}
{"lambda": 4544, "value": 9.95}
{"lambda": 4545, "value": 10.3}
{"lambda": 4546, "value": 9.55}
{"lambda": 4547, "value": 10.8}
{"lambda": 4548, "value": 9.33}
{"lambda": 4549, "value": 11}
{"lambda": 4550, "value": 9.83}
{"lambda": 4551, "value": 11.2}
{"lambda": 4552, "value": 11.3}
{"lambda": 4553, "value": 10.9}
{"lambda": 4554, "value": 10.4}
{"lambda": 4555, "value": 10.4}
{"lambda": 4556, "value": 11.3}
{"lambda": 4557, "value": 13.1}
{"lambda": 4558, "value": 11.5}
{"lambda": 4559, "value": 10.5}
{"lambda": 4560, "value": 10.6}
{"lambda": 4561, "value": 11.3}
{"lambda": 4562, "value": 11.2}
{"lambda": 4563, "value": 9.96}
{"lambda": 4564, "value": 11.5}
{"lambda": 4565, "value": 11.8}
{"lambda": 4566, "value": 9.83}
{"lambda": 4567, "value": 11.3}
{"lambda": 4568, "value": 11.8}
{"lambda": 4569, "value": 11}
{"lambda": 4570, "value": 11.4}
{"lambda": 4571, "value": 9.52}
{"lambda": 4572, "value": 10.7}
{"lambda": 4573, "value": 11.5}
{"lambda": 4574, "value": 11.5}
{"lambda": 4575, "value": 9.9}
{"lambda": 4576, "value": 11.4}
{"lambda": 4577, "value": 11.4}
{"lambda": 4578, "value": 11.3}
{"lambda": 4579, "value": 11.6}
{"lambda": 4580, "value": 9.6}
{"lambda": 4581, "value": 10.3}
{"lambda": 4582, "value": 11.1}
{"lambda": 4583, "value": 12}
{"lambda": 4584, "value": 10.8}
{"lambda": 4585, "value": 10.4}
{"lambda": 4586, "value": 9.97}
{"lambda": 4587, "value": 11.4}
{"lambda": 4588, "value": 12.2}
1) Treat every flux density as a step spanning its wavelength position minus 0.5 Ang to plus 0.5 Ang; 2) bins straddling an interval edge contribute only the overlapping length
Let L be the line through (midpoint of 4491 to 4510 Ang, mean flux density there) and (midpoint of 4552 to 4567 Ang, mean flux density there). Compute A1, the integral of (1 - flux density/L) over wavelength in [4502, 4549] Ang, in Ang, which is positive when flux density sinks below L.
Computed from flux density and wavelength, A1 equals 2.6 Ang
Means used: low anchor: 11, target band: 10.4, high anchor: 11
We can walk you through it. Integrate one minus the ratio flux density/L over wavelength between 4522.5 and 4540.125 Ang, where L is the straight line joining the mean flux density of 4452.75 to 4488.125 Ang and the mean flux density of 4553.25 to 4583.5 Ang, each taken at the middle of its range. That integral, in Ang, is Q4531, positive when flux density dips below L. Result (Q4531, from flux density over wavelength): 1.9 Ang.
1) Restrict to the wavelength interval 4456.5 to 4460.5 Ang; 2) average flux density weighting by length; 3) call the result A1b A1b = 8.56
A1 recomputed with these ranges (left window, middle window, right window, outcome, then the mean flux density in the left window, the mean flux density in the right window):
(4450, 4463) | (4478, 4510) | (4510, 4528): -2.39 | 9.22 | 10.5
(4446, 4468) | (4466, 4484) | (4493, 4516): -0.46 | 9.58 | 11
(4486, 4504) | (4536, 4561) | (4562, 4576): 0.48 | 10.6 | 10.9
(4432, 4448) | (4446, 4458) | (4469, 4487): 0.55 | 9.69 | 10.6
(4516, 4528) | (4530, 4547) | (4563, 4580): 0.86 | 10.3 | 11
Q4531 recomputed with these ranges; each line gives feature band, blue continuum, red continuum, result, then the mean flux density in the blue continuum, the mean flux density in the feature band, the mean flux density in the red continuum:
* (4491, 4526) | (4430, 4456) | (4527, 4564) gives -2.55 Ang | 9.74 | 10.9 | 10.3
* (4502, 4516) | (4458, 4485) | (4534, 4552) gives -1.51 Ang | 10.2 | 11.3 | 10.2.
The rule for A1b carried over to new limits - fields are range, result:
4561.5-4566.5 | 10.9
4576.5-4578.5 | 11.4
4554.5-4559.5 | 11.4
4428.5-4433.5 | 10.6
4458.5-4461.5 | 8.64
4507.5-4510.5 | 11.9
